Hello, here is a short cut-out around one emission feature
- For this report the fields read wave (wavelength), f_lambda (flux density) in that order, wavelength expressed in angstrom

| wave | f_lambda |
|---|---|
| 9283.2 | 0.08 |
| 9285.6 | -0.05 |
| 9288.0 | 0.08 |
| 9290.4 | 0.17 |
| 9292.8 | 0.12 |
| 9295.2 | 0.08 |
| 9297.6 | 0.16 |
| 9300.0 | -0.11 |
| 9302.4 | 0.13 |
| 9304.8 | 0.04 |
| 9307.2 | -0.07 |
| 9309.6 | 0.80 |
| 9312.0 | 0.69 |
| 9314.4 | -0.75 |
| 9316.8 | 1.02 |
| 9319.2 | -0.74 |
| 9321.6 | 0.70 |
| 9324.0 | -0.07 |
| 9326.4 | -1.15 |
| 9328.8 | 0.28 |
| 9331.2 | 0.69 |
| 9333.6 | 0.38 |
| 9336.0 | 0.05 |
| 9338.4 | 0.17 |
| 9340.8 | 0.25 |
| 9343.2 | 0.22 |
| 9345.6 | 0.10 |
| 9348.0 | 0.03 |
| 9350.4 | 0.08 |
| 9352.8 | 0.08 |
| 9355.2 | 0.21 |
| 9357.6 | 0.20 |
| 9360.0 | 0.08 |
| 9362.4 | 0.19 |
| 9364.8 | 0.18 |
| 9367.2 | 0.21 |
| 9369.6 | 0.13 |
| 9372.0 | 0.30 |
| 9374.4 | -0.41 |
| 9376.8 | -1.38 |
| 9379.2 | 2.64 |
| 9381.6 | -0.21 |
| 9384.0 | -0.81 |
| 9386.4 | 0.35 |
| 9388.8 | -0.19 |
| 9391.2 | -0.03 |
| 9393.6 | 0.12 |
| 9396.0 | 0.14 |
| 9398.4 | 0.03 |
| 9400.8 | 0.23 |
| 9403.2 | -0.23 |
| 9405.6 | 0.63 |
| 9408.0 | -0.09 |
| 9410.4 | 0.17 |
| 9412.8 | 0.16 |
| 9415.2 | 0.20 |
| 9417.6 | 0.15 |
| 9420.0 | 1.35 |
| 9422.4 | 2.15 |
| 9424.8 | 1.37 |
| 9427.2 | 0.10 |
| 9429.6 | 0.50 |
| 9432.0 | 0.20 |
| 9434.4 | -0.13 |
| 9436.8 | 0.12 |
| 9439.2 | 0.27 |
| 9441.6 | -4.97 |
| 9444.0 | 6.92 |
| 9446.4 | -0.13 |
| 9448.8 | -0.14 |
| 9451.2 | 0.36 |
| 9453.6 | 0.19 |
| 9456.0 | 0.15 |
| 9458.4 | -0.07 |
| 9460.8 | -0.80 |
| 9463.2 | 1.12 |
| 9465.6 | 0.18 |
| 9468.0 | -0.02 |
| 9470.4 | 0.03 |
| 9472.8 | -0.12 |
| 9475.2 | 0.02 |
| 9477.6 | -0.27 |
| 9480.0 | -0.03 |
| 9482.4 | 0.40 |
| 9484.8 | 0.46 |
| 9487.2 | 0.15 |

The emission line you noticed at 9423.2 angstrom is [O III] 5007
